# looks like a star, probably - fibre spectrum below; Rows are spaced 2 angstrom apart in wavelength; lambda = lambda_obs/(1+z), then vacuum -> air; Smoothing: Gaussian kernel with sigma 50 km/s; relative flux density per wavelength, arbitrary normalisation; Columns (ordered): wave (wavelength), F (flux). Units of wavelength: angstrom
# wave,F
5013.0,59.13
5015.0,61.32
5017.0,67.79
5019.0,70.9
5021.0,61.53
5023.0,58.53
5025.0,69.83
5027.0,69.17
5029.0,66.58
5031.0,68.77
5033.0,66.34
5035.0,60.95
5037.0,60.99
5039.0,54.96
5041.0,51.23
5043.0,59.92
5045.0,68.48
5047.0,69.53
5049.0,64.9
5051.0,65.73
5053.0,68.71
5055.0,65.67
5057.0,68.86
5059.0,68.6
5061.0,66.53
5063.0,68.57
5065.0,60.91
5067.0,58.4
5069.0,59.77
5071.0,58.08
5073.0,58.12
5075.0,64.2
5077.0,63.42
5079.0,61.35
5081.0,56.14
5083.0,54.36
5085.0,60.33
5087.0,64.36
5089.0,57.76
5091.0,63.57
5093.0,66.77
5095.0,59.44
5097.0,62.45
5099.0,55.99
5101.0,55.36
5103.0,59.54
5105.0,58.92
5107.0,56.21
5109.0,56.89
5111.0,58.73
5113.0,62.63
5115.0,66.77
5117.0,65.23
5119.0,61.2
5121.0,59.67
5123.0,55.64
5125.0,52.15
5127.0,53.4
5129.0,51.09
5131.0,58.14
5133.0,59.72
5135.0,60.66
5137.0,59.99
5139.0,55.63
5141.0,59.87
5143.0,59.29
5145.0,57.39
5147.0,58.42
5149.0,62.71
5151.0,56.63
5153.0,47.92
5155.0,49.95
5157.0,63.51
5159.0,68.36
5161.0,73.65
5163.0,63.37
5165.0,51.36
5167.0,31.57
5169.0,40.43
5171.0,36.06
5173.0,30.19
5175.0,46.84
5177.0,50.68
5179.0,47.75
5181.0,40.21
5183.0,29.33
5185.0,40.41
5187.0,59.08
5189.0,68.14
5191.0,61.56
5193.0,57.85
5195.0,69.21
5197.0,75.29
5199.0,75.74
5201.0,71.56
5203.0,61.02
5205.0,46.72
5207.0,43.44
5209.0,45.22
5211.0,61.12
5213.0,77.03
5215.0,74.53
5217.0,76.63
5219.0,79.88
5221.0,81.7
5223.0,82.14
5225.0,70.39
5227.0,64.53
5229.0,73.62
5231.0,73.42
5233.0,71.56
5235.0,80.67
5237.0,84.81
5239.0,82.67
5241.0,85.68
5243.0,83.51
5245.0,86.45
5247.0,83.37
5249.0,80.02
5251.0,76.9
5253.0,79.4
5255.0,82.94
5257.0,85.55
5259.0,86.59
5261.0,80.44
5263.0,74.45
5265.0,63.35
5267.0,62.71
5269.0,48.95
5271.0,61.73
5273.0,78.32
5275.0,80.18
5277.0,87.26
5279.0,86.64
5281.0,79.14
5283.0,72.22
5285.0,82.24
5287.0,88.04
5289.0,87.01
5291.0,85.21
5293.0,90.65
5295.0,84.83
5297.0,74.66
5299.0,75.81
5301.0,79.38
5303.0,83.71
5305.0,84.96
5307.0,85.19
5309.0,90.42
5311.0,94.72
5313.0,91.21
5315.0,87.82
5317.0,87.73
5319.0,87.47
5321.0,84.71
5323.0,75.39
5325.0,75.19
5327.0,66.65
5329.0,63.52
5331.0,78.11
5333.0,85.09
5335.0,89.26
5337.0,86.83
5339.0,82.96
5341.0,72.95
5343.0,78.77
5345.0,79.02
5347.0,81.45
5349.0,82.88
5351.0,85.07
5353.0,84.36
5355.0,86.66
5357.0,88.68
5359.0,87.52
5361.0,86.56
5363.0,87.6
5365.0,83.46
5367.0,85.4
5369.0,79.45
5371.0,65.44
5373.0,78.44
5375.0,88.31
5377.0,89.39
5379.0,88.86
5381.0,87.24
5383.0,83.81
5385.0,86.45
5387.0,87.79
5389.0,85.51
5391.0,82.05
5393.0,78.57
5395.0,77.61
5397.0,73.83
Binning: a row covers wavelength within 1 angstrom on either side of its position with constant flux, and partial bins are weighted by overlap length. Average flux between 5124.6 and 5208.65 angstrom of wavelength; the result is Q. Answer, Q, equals 54.9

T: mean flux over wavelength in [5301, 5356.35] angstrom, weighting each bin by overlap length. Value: 82.6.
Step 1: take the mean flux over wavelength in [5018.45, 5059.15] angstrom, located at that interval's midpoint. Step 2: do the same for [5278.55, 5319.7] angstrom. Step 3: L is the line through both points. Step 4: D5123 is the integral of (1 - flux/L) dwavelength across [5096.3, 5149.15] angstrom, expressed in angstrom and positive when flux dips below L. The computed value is 9.29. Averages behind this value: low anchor 64.6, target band 58.6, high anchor 84.7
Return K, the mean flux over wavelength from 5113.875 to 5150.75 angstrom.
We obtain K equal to 58.7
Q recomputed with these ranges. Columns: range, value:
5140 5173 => 54.3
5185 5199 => 64.2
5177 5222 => 60.8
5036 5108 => 61.6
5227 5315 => 80.2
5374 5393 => 86.2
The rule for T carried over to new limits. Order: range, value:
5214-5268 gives 78.1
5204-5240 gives 70.6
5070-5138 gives 59.4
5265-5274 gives 63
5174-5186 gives 42.5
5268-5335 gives 80.9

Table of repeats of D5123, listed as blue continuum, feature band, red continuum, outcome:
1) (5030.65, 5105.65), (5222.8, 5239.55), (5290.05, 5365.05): -0.1 angstrom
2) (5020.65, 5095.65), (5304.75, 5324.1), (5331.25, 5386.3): -1.5 angstrom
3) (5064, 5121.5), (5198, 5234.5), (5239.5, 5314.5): 2.7 angstrom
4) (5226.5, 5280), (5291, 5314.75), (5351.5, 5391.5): -1.4 angstrom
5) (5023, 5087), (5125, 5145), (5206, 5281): 3.2 angstrom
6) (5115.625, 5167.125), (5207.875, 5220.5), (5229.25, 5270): 0.4 angstrom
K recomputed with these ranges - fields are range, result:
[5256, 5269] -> 73.5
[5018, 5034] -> 66.5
